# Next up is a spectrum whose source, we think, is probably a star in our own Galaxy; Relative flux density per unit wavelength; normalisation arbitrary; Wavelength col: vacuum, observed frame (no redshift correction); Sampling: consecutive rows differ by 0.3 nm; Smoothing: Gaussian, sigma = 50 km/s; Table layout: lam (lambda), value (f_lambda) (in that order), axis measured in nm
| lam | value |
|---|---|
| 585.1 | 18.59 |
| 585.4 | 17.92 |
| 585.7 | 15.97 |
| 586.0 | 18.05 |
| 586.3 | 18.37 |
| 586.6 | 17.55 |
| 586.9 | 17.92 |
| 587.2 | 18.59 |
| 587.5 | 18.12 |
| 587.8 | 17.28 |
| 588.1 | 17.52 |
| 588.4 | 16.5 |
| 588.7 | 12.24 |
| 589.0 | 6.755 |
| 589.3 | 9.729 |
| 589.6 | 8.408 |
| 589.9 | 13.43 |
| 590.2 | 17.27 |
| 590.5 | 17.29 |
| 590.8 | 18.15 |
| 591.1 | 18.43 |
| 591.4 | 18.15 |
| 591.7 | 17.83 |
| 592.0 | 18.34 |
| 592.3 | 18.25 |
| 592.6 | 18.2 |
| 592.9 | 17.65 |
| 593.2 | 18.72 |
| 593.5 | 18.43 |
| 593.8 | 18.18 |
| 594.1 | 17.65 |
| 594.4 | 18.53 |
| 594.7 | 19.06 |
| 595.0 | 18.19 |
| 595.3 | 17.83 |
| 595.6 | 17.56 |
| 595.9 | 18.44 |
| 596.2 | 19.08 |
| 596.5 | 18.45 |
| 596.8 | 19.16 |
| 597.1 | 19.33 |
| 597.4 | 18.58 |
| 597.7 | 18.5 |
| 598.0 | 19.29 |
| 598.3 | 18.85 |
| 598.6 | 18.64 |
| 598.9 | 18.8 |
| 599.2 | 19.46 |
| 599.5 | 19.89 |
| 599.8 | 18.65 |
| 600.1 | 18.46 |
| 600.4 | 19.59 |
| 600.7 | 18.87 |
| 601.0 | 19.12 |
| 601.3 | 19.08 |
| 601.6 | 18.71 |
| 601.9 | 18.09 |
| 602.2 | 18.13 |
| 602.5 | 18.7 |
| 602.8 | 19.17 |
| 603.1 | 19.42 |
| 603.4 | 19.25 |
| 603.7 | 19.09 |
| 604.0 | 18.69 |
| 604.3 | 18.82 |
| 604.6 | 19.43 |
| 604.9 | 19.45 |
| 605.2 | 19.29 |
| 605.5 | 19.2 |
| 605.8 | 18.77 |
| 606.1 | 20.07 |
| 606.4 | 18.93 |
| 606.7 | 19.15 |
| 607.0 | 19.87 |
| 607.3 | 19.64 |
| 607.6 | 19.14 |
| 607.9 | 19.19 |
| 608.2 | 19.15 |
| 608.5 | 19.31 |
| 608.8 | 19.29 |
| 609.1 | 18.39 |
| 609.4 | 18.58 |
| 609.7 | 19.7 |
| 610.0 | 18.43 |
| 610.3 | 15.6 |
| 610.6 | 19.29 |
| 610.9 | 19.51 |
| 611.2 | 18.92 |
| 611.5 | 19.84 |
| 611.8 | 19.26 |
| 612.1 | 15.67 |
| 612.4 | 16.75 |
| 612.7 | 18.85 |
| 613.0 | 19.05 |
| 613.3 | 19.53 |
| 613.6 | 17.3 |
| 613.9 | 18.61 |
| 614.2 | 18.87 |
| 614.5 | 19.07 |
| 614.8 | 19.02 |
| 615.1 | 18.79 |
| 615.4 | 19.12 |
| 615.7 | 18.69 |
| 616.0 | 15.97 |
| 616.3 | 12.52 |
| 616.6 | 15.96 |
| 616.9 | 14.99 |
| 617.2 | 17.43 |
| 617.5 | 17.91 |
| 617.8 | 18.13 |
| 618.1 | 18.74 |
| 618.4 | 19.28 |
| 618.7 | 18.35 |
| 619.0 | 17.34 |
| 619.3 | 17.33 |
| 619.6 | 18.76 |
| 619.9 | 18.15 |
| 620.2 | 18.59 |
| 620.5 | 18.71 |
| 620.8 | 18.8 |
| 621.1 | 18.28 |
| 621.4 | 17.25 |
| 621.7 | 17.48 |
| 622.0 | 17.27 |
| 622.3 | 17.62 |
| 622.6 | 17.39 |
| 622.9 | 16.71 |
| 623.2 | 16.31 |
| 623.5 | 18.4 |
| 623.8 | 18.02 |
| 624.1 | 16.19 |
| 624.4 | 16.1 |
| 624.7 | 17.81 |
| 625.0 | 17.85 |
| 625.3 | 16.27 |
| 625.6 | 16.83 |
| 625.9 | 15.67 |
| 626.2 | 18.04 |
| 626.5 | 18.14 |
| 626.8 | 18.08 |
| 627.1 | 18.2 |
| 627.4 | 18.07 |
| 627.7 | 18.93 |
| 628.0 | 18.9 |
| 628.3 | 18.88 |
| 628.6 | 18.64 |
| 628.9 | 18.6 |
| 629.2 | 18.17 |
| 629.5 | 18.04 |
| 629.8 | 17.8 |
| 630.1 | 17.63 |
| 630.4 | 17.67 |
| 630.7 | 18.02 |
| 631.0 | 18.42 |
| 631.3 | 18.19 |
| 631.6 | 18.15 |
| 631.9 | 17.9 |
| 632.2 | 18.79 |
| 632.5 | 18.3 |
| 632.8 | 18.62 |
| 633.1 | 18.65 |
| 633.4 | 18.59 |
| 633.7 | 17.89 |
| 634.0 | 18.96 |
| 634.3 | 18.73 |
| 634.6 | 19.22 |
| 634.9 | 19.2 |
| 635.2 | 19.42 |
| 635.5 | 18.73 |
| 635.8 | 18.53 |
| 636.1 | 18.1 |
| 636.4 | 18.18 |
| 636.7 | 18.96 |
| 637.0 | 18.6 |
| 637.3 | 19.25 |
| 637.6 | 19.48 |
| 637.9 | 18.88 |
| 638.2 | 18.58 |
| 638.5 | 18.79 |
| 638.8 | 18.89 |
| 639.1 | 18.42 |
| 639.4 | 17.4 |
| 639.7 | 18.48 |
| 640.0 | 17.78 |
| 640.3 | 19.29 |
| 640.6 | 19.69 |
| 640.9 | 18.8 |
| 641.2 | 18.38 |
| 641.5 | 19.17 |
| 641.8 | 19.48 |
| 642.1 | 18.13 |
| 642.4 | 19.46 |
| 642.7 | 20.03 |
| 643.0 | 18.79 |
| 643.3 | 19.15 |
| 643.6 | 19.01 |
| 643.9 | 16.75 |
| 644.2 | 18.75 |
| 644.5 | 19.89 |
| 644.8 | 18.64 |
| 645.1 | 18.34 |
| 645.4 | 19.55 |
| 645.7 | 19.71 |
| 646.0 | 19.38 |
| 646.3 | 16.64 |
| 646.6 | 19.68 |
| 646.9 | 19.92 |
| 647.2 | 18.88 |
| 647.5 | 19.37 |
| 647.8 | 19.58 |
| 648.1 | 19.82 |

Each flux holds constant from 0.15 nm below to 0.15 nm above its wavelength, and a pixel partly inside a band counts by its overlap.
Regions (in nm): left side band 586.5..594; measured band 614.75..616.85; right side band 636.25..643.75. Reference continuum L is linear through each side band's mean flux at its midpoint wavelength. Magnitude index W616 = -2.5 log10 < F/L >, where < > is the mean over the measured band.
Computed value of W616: 0.042 mag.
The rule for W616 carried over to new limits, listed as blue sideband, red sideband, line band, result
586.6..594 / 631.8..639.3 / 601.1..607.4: -0.121 mag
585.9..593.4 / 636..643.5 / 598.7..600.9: -0.136 mag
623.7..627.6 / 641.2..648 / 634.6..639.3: -0.027 mag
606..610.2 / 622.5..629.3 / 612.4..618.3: 0.044 mag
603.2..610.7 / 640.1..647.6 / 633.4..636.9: 0.016 mag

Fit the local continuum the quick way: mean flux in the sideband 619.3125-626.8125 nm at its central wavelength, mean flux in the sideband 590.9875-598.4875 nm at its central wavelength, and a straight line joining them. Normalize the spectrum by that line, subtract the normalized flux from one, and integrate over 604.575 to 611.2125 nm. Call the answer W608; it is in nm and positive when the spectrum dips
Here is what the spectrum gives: -0.38 nm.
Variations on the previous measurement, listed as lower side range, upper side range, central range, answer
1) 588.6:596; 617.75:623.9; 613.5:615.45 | -0.12 nm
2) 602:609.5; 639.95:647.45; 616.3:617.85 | 0.22 nm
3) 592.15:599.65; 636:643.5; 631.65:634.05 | 0.04 nm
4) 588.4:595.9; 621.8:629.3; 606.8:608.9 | -0.29 nm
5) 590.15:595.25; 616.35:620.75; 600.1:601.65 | -0.09 nm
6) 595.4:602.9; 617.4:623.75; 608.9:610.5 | 0.02 nm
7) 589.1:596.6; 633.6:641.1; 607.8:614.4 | -0.29 nm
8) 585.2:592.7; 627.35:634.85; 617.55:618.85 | -0.06 nm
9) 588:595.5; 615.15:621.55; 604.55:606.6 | -0.27 nm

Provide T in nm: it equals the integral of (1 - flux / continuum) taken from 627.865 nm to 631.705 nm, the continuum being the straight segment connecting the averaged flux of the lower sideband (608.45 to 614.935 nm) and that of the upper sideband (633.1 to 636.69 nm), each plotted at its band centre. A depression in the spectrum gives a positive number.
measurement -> 0.09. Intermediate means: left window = 18.6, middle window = 18.2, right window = 18.7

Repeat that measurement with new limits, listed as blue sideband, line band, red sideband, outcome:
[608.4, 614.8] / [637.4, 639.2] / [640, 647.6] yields 0.00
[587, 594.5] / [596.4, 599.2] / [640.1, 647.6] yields -0.36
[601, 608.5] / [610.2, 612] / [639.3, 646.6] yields 0.03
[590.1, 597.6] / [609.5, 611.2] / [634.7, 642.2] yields -0.01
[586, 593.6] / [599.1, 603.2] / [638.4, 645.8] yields -0.49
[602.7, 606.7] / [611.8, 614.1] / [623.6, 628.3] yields 0.06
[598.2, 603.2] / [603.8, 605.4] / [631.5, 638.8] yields -0.02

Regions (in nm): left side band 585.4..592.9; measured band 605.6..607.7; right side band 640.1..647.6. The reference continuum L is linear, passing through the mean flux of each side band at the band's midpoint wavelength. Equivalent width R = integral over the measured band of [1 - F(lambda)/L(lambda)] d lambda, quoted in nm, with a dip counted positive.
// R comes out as -0.28 nm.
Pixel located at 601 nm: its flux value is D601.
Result 19.12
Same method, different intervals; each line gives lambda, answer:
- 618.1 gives 18.74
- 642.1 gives 18.13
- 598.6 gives 18.64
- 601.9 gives 18.09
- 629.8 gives 17.8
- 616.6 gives 15.96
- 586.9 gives 17.92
